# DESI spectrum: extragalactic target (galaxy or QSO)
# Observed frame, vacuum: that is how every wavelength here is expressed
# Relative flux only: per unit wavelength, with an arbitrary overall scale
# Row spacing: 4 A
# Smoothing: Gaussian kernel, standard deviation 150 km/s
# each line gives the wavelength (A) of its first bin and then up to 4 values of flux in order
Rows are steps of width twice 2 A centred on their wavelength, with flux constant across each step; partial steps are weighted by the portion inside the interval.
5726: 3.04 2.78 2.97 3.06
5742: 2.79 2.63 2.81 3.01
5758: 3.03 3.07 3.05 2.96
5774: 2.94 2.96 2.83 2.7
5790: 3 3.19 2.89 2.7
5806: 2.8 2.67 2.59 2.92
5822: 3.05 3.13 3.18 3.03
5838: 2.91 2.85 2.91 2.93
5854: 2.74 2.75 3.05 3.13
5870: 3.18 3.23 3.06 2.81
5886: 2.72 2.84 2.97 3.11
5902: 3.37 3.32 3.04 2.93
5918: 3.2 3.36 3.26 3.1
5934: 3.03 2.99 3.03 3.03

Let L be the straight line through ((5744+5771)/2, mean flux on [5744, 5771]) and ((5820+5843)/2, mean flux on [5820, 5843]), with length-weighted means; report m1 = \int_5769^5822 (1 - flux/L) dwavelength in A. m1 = 2.17 A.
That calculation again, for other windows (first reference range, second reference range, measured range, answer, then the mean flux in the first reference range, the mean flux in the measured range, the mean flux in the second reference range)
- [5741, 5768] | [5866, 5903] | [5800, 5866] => 2.0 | 2.92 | 2.9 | 3.03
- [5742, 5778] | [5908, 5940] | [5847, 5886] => 1.0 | 2.93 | 2.97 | 3.11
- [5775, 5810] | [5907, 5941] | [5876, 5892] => 1.0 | 2.87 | 2.86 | 3.12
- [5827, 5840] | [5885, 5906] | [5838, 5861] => 1.5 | 3.05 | 2.85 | 3.05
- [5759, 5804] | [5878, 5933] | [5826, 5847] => 0.0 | 2.94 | 2.99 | 3.08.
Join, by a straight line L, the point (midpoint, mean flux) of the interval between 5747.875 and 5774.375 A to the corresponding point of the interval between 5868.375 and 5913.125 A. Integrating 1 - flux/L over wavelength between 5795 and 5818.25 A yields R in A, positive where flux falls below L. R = 1.9 A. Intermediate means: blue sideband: 2.98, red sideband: 3.05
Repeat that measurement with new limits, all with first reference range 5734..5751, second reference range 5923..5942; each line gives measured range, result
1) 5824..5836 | -0.6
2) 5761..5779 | -0.7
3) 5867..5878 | -0.6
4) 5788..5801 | -0.4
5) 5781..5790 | 0.3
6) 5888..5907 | -0.4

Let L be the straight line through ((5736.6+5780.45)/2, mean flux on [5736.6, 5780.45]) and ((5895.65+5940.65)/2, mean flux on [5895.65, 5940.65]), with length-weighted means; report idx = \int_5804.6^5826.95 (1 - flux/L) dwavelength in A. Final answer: 1.2 A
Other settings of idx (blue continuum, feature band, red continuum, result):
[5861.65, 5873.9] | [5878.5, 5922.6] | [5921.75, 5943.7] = 1.1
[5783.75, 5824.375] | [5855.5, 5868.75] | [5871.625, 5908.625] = 0.0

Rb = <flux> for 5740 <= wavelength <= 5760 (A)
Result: 2.85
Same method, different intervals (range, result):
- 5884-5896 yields 2.84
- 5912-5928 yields 3.19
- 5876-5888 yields 2.86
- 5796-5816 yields 2.73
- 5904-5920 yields 3.12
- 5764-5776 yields 2.98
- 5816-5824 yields 2.98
